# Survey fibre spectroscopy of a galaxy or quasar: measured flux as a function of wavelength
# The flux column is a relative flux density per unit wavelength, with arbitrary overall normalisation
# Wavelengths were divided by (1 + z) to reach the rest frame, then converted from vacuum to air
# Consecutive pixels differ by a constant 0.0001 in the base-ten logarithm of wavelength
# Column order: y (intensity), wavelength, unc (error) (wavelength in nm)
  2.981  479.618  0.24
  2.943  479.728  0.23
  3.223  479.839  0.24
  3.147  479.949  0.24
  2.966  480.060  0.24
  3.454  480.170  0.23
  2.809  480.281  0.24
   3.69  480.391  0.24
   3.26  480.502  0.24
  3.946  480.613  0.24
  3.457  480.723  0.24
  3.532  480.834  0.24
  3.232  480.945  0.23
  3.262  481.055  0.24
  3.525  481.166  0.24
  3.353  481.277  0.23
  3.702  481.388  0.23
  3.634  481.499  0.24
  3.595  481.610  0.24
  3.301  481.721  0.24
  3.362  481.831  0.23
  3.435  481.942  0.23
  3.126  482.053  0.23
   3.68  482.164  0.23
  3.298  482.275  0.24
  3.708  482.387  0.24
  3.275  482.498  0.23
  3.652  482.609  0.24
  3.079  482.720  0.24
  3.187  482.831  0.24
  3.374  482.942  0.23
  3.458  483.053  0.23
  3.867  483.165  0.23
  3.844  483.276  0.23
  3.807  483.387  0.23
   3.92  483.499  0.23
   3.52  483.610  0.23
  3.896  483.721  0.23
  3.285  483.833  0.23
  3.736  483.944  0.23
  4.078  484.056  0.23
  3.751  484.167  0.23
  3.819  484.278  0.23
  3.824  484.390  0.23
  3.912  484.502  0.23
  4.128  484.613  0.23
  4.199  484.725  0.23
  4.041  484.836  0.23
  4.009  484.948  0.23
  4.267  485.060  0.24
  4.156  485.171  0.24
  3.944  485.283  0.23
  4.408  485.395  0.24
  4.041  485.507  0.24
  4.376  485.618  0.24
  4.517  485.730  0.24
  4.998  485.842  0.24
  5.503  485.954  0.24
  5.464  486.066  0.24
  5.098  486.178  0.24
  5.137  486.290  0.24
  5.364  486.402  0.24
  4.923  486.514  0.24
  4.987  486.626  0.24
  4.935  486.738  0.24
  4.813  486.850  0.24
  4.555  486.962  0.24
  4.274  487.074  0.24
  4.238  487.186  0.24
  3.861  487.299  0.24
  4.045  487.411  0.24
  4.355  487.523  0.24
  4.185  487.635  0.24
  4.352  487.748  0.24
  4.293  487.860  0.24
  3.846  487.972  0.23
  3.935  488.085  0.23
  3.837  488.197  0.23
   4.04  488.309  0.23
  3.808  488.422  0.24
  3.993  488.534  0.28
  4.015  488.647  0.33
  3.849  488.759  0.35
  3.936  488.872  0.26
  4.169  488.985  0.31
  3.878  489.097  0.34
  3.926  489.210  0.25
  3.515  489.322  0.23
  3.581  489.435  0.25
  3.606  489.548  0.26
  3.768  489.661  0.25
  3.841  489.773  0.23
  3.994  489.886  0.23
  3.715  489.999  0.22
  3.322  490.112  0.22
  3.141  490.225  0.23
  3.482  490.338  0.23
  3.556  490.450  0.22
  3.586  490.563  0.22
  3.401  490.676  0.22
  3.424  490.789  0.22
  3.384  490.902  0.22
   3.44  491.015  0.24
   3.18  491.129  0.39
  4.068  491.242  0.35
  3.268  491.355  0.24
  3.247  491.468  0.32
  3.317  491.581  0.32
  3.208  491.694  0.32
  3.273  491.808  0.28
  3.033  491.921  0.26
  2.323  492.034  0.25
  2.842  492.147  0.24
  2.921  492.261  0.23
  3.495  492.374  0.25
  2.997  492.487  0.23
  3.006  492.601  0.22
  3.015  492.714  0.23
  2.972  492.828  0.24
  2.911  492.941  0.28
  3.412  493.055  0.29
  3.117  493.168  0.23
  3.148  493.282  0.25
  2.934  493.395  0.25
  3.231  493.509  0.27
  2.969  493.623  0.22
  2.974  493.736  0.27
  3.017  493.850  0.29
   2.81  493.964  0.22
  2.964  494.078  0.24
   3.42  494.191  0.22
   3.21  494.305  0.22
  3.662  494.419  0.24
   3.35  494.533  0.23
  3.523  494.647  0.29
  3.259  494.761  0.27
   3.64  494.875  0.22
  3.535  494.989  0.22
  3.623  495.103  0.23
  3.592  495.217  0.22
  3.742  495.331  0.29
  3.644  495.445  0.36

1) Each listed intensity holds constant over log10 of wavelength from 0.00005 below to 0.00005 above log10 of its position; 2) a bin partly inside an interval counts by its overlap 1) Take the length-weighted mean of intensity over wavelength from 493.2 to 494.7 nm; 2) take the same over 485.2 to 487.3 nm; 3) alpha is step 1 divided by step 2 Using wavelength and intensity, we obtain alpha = 0.7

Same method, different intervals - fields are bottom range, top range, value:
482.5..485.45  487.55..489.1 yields 1.06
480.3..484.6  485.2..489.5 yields 1.22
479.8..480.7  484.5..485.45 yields 1.24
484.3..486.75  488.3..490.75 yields 0.82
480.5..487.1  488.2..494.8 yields 0.85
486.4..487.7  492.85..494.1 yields 0.68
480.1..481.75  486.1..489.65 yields 1.23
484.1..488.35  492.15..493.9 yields 0.70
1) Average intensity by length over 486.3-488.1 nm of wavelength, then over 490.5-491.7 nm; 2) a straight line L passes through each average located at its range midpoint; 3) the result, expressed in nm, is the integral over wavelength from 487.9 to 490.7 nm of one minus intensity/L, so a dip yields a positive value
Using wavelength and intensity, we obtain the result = 0.10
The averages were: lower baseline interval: 4.46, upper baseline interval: 3.42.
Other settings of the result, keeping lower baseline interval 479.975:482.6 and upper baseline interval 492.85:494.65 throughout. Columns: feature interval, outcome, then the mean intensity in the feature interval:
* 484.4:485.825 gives -0.36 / 4.18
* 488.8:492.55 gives -0.27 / 3.45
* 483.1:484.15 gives -0.12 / 3.77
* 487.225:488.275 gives -0.26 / 4.08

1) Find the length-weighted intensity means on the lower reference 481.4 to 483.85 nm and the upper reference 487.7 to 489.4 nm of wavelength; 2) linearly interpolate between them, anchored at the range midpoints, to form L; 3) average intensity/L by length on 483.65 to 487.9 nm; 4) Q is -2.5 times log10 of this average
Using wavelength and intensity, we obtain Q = -0.16 mag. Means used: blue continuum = 3.52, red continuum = 3.95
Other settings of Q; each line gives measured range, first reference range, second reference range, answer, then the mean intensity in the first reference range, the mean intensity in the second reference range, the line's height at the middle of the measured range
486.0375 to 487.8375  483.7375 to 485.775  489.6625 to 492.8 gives -0.22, 4.02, 3.32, 3.79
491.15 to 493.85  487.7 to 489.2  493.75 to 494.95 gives 0.13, 3.99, 3.28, 3.5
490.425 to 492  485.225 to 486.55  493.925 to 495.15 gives 0.17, 4.81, 3.37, 3.92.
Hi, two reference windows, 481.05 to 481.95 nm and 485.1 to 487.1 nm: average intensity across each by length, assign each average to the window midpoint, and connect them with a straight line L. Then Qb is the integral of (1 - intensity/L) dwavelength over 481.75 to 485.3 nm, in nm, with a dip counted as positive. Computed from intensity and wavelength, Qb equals 0.30 nm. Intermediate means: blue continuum 3.48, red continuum 4.75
